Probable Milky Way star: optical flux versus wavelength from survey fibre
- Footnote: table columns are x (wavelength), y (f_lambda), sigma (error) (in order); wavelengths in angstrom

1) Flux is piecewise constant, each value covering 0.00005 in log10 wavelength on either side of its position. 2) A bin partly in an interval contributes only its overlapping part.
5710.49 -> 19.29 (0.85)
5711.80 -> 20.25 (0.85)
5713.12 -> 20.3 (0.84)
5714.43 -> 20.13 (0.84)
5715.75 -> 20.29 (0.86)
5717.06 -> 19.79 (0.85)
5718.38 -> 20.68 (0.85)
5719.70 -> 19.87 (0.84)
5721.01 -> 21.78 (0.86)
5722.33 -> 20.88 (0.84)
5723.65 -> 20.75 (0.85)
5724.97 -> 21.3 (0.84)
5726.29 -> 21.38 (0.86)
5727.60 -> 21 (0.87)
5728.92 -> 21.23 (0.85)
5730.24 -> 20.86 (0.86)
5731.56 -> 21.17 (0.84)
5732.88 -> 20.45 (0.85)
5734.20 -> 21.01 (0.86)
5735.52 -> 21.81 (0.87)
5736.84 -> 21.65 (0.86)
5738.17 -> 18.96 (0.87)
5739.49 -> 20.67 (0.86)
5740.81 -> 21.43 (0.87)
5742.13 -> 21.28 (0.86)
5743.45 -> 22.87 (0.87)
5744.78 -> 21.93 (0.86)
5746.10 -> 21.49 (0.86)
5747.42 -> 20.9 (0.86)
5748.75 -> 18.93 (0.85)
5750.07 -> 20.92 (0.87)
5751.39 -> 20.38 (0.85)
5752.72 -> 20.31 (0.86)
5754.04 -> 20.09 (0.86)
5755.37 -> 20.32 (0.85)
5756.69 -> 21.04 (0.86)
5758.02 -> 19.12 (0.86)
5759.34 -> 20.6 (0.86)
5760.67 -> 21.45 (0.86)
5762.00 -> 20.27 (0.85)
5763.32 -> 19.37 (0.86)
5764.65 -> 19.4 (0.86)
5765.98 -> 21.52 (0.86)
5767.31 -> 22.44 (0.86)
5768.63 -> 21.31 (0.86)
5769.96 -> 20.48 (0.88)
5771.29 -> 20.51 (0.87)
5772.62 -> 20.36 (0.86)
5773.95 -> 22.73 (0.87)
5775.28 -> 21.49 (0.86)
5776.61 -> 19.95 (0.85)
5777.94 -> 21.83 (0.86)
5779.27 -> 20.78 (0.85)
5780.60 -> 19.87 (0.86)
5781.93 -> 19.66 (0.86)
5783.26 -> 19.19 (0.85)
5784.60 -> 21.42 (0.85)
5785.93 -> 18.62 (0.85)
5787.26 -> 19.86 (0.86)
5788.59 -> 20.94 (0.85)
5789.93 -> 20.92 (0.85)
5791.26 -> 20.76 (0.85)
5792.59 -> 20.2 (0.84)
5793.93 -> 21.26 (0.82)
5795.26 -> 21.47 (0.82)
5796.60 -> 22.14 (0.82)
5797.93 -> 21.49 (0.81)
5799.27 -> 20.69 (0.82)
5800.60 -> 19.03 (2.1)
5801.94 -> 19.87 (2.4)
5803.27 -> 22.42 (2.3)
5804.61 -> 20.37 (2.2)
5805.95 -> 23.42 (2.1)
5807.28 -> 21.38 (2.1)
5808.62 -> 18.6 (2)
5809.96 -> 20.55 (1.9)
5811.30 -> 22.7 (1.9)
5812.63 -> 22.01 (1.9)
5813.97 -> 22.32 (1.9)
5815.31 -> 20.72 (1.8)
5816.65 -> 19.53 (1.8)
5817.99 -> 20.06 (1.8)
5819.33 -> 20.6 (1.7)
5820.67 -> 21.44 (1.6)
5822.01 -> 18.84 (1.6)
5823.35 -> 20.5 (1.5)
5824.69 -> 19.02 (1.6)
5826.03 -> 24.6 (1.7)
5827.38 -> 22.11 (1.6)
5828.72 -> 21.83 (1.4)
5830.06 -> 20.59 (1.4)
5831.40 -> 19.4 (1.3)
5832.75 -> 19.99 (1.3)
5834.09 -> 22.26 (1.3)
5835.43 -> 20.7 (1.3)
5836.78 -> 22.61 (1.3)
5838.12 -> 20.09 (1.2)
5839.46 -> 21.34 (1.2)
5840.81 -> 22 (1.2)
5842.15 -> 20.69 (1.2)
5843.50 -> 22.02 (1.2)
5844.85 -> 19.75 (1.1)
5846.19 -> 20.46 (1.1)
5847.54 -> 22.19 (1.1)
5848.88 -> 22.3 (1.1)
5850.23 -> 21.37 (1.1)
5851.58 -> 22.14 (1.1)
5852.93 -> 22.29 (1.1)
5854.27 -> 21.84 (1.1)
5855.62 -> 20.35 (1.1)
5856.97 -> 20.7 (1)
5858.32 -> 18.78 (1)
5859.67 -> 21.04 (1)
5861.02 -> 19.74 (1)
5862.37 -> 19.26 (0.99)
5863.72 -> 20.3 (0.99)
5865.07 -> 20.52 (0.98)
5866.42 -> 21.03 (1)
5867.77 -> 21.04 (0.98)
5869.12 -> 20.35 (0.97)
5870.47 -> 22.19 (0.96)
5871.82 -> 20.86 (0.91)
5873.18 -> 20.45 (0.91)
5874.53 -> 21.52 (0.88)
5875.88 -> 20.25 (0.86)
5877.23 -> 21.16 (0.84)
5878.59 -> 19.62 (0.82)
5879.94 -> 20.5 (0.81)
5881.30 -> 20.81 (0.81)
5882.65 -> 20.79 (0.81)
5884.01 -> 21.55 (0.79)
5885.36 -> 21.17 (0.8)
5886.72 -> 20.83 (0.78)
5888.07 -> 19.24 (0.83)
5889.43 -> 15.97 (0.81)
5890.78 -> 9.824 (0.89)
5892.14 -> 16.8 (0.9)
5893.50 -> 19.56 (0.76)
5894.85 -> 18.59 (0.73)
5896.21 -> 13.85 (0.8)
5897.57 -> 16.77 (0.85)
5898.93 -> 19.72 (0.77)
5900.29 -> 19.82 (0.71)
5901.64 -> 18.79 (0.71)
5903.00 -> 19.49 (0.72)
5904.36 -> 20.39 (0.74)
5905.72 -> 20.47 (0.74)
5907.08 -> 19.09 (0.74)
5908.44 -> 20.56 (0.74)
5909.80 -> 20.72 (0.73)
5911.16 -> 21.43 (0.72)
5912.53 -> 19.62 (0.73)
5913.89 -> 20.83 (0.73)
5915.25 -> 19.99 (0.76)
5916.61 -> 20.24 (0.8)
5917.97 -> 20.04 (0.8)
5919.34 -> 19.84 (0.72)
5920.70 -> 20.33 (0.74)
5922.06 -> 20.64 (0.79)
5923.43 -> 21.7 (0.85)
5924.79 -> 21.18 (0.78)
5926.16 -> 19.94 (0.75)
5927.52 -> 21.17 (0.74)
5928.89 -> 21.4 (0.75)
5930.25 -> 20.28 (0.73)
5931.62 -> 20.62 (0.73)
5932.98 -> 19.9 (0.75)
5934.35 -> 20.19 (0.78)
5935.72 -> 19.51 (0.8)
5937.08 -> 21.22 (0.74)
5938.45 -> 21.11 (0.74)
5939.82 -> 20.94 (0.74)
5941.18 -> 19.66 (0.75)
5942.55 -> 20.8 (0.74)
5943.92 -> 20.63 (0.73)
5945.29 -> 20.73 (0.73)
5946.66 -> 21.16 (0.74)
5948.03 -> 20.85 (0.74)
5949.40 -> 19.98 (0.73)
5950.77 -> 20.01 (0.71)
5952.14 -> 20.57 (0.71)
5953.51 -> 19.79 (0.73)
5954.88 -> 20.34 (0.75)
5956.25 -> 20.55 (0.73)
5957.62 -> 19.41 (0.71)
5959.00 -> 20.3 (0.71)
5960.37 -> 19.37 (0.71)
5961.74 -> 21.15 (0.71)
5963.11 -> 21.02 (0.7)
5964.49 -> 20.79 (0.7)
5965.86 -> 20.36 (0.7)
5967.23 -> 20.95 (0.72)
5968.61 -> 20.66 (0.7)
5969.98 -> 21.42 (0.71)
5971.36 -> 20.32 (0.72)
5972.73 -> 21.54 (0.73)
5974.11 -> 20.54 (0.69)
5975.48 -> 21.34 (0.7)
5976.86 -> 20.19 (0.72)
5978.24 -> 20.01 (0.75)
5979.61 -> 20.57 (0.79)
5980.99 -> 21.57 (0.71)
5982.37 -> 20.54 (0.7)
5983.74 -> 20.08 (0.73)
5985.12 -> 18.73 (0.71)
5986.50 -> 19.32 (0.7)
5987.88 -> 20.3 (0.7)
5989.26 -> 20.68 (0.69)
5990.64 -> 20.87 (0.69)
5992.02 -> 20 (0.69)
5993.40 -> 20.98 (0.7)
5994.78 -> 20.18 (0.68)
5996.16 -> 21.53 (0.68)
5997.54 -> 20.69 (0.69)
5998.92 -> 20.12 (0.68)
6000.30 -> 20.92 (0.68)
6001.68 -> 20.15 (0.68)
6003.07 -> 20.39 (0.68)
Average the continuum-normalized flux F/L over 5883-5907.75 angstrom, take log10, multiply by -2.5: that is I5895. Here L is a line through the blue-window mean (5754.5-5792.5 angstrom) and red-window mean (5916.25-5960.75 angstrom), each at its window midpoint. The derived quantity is 0.11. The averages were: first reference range 20.6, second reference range 20.4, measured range 18.5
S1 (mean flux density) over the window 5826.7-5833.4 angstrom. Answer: 20.8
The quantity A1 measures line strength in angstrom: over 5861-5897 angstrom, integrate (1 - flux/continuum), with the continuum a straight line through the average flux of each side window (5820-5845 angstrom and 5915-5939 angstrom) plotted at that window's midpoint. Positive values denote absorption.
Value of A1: 2.2 angstrom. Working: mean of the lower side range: 21.1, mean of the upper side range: 20.5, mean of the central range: 19.5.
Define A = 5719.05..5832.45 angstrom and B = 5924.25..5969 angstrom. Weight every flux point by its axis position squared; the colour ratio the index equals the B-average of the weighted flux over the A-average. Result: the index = 1.04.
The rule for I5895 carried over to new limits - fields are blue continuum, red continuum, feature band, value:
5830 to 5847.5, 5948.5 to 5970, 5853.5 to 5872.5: 0.01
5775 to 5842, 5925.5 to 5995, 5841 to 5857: -0.03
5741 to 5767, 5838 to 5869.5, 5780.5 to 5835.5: 0.00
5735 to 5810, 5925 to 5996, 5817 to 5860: -0.02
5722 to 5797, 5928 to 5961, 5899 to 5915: 0.02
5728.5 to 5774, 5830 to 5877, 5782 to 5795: 0.03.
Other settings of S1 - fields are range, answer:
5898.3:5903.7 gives 19.5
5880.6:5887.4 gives 21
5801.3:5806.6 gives 21.5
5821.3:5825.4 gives 19.5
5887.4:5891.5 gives 15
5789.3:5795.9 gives 20.9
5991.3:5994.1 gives 20.5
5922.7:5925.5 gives 21.4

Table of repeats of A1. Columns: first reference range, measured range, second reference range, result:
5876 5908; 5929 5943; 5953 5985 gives -0.4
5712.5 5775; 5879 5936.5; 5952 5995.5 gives 2.6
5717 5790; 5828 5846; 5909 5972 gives -0.3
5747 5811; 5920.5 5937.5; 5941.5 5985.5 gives -0.1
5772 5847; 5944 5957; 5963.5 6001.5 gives 0.1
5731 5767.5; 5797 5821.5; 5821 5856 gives 0.1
